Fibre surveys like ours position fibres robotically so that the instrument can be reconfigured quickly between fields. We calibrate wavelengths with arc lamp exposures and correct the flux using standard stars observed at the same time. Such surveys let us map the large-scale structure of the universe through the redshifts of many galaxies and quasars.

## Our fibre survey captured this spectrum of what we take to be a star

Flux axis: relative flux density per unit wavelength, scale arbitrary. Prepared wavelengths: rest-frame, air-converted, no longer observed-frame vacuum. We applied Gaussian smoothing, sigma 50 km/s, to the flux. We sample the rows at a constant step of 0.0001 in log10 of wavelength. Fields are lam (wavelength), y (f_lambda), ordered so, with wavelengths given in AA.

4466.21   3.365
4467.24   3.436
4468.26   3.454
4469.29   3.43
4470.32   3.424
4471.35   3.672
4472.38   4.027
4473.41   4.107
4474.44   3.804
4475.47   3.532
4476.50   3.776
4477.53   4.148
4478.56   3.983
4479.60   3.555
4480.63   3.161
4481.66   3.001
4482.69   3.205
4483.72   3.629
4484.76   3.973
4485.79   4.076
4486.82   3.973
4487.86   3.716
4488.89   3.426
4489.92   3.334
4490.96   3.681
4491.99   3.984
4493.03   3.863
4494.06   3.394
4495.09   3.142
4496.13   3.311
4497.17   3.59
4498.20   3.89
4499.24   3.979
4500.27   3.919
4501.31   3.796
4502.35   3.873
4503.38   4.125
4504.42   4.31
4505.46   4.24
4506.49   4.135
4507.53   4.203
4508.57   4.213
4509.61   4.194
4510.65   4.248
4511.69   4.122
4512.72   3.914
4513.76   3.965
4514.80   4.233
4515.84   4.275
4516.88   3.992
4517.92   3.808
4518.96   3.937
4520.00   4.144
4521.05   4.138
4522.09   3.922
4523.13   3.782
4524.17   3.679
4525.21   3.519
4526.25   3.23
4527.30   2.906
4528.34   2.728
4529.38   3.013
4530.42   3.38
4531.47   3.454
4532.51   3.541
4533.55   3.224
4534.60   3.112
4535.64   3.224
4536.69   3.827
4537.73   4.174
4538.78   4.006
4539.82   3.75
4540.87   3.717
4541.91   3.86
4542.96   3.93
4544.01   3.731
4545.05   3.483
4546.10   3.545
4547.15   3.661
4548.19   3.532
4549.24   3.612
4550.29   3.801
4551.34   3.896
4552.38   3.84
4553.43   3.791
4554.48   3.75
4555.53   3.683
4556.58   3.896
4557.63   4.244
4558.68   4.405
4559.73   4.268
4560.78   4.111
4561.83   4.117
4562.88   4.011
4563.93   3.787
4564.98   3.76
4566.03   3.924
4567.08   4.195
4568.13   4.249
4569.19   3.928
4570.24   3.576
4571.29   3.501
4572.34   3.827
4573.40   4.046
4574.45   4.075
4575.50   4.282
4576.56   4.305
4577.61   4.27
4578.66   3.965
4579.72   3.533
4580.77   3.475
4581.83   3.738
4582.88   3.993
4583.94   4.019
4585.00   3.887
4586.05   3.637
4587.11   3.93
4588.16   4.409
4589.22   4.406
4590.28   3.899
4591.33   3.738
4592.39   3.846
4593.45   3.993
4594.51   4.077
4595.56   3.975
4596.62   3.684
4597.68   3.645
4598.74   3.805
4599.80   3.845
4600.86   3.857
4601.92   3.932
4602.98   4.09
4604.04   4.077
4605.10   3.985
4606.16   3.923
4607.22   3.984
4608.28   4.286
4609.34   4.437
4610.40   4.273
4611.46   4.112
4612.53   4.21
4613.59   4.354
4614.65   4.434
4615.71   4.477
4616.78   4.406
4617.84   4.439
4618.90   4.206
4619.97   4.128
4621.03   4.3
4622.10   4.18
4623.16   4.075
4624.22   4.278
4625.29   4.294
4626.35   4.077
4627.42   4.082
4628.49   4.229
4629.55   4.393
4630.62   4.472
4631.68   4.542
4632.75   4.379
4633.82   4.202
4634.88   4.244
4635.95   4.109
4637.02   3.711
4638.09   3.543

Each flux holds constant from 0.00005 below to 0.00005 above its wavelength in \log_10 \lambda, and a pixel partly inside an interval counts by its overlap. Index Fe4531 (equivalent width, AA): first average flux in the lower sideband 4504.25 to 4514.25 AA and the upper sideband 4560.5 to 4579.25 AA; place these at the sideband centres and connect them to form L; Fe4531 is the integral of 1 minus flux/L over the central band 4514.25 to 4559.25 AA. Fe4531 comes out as 4.1 AA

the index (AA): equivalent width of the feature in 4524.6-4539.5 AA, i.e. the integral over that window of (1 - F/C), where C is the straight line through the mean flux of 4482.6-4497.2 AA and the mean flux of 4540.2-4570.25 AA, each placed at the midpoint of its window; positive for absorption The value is 1.6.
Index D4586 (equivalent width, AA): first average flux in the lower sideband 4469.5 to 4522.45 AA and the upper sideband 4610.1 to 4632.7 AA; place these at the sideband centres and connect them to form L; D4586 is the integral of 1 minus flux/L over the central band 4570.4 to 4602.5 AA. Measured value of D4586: 1.9 AA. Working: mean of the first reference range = 3.84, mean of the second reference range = 4.29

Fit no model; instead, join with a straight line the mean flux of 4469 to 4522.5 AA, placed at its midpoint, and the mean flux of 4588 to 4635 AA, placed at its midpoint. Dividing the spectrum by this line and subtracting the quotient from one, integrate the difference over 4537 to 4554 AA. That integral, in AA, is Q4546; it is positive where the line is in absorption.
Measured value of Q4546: 0.9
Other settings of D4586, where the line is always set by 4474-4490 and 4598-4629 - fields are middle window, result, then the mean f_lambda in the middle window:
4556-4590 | 0.10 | 3.99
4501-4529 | -0.98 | 3.91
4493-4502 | 0.16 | 3.65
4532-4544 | 0.61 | 3.67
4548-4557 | 0.37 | 3.76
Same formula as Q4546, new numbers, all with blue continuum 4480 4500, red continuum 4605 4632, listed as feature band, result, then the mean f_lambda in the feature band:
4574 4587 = 0.4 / 3.93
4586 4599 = 0.6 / 3.94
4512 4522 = -0.8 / 4.04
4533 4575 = 1.1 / 3.83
